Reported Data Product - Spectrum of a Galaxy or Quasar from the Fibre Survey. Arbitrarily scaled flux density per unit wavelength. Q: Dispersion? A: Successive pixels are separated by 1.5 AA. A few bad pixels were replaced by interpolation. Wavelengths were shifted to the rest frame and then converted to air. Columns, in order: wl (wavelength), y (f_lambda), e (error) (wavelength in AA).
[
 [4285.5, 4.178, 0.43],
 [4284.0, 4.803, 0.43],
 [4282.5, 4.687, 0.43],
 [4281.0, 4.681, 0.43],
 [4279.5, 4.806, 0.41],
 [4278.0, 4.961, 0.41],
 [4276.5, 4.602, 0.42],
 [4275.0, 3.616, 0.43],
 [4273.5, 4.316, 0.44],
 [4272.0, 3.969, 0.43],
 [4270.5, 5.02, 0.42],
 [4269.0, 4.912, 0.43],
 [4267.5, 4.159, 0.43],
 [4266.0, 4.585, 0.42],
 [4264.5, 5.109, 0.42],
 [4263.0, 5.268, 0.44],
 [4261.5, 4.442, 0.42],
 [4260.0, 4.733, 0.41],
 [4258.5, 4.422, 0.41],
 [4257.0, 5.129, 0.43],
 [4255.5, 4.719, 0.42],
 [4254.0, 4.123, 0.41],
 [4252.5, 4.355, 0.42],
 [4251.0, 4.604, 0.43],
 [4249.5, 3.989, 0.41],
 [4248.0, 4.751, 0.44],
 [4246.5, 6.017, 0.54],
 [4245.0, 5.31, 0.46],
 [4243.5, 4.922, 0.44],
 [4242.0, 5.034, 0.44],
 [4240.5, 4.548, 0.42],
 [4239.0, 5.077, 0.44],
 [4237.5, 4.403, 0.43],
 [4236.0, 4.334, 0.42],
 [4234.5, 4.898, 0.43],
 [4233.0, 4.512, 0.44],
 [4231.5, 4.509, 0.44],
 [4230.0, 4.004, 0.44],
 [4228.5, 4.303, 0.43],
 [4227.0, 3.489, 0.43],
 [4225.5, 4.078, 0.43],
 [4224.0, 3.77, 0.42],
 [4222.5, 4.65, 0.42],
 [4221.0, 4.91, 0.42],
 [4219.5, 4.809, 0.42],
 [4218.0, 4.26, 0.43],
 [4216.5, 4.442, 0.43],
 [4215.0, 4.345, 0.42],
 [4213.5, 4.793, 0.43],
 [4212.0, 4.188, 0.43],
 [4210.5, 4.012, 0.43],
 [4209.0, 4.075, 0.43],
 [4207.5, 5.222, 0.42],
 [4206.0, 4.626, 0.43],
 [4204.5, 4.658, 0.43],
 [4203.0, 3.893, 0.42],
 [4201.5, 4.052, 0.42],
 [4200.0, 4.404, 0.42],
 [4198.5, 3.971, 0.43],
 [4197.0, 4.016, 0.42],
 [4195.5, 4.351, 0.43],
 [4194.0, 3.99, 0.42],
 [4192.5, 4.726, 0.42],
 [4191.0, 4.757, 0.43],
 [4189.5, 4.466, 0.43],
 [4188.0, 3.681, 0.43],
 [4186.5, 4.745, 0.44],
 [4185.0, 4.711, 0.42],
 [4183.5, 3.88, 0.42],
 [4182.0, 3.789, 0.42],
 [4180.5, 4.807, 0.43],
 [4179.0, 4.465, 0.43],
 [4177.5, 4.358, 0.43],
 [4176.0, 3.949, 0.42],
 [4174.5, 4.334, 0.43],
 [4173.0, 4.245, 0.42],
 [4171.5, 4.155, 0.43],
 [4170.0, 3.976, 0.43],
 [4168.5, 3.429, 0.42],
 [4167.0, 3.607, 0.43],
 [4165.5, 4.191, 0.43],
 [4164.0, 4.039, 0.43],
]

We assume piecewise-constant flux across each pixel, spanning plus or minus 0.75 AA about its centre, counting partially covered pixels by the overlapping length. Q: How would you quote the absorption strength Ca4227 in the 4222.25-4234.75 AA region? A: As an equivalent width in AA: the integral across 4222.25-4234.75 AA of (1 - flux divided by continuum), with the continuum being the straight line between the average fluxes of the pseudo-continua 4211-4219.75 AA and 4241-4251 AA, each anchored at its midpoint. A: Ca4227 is 1.24 AA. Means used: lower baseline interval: 4.44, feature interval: 4.2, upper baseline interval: 4.96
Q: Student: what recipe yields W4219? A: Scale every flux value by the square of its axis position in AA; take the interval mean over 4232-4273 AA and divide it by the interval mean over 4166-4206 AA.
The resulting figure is 1.15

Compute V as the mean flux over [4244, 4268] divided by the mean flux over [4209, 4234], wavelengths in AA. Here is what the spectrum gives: 1.1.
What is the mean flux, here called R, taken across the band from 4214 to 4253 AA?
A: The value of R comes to 4.55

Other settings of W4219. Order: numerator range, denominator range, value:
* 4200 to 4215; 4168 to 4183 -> 1.07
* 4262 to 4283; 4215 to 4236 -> 1.08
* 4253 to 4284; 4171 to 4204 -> 1.12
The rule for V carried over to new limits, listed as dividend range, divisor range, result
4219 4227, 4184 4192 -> 0.97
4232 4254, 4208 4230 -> 1.10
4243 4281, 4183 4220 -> 1.07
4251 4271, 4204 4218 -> 1.05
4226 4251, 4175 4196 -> 1.07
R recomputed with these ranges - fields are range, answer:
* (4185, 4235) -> 4.35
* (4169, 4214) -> 4.3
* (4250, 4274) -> 4.61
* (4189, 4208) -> 4.38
